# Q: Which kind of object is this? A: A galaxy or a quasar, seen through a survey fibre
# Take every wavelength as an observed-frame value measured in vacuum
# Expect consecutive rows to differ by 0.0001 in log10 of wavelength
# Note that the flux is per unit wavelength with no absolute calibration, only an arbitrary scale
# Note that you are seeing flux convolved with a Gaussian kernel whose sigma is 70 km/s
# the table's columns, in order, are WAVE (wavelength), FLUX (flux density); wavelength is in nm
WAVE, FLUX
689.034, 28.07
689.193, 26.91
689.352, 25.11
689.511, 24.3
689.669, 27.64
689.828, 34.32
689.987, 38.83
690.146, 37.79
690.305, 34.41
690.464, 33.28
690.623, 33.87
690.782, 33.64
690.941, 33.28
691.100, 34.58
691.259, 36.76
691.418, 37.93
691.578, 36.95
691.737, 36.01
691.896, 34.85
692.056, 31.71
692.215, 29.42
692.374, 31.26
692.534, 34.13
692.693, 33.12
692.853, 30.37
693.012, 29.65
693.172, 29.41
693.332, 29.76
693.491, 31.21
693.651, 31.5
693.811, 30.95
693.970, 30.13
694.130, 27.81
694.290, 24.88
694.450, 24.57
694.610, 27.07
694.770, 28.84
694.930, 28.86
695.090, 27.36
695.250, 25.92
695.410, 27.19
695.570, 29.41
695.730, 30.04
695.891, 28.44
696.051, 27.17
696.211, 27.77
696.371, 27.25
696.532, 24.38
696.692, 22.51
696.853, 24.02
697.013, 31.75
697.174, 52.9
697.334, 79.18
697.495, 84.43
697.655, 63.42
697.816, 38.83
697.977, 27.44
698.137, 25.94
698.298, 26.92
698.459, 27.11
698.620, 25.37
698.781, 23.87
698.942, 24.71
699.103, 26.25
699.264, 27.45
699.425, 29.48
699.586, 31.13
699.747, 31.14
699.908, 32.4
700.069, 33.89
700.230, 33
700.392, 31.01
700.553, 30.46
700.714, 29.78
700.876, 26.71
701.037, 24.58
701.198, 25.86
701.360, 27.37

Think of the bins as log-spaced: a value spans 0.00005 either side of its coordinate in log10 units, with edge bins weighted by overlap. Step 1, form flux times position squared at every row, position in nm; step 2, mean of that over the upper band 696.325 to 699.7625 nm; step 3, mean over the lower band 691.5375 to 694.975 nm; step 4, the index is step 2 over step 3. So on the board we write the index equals 1.18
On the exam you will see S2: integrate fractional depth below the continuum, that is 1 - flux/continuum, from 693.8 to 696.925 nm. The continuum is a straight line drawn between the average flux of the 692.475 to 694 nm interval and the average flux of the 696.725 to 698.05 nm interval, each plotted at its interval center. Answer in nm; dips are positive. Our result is 1.00 nm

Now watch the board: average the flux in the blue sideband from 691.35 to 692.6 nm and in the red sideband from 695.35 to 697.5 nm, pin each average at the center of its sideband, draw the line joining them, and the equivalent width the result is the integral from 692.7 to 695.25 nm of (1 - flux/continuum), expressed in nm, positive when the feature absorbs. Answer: 0.42 nm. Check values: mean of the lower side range 34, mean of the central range 28.9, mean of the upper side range 35.3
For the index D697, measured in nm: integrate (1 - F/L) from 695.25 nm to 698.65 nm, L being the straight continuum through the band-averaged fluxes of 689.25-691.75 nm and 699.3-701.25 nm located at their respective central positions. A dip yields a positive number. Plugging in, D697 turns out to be -0.50 nm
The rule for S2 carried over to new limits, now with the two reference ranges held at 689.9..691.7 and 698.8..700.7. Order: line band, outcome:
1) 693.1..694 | 0.09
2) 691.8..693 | 0.09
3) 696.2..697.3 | -0.02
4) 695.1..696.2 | 0.15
